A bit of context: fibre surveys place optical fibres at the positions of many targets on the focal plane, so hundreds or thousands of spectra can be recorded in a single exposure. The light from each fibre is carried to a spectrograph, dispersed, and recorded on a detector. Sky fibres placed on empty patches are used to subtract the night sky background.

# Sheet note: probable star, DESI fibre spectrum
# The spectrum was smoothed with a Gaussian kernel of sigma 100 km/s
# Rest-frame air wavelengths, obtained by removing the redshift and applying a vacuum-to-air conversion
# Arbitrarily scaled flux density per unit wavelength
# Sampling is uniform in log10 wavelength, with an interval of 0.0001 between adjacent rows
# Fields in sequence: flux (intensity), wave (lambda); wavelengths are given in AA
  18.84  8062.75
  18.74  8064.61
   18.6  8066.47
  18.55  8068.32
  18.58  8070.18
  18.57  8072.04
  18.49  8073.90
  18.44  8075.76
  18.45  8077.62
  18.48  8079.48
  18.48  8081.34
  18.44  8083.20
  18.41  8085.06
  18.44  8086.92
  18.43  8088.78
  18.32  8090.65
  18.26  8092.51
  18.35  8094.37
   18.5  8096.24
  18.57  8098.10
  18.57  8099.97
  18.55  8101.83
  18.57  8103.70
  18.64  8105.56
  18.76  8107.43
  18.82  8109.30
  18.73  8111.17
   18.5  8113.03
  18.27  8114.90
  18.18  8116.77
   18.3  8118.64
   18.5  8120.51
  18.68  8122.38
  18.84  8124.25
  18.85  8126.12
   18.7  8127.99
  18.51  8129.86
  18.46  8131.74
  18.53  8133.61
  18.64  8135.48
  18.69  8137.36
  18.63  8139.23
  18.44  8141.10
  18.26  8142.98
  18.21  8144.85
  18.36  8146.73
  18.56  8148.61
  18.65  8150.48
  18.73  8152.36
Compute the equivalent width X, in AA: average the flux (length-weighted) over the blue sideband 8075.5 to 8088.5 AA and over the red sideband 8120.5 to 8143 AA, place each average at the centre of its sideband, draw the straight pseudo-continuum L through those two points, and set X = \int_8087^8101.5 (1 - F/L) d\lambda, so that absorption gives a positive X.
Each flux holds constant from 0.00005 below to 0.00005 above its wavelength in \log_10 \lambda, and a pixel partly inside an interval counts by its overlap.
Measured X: 0.0 AA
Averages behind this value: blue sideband 18.5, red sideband 18.6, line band 18.4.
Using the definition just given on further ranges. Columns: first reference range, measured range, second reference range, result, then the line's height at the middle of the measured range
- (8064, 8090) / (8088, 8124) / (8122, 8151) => 0.0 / 18.5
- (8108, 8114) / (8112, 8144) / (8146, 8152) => 0.2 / 18.6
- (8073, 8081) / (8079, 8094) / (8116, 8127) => 0.1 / 18.5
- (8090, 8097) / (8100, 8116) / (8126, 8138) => -0.1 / 18.4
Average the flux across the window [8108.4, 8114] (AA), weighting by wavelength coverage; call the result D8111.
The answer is 18.7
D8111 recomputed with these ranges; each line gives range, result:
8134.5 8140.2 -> 18.7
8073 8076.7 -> 18.5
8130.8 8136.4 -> 18.5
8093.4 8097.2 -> 18.4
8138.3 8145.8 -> 18.4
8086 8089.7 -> 18.4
